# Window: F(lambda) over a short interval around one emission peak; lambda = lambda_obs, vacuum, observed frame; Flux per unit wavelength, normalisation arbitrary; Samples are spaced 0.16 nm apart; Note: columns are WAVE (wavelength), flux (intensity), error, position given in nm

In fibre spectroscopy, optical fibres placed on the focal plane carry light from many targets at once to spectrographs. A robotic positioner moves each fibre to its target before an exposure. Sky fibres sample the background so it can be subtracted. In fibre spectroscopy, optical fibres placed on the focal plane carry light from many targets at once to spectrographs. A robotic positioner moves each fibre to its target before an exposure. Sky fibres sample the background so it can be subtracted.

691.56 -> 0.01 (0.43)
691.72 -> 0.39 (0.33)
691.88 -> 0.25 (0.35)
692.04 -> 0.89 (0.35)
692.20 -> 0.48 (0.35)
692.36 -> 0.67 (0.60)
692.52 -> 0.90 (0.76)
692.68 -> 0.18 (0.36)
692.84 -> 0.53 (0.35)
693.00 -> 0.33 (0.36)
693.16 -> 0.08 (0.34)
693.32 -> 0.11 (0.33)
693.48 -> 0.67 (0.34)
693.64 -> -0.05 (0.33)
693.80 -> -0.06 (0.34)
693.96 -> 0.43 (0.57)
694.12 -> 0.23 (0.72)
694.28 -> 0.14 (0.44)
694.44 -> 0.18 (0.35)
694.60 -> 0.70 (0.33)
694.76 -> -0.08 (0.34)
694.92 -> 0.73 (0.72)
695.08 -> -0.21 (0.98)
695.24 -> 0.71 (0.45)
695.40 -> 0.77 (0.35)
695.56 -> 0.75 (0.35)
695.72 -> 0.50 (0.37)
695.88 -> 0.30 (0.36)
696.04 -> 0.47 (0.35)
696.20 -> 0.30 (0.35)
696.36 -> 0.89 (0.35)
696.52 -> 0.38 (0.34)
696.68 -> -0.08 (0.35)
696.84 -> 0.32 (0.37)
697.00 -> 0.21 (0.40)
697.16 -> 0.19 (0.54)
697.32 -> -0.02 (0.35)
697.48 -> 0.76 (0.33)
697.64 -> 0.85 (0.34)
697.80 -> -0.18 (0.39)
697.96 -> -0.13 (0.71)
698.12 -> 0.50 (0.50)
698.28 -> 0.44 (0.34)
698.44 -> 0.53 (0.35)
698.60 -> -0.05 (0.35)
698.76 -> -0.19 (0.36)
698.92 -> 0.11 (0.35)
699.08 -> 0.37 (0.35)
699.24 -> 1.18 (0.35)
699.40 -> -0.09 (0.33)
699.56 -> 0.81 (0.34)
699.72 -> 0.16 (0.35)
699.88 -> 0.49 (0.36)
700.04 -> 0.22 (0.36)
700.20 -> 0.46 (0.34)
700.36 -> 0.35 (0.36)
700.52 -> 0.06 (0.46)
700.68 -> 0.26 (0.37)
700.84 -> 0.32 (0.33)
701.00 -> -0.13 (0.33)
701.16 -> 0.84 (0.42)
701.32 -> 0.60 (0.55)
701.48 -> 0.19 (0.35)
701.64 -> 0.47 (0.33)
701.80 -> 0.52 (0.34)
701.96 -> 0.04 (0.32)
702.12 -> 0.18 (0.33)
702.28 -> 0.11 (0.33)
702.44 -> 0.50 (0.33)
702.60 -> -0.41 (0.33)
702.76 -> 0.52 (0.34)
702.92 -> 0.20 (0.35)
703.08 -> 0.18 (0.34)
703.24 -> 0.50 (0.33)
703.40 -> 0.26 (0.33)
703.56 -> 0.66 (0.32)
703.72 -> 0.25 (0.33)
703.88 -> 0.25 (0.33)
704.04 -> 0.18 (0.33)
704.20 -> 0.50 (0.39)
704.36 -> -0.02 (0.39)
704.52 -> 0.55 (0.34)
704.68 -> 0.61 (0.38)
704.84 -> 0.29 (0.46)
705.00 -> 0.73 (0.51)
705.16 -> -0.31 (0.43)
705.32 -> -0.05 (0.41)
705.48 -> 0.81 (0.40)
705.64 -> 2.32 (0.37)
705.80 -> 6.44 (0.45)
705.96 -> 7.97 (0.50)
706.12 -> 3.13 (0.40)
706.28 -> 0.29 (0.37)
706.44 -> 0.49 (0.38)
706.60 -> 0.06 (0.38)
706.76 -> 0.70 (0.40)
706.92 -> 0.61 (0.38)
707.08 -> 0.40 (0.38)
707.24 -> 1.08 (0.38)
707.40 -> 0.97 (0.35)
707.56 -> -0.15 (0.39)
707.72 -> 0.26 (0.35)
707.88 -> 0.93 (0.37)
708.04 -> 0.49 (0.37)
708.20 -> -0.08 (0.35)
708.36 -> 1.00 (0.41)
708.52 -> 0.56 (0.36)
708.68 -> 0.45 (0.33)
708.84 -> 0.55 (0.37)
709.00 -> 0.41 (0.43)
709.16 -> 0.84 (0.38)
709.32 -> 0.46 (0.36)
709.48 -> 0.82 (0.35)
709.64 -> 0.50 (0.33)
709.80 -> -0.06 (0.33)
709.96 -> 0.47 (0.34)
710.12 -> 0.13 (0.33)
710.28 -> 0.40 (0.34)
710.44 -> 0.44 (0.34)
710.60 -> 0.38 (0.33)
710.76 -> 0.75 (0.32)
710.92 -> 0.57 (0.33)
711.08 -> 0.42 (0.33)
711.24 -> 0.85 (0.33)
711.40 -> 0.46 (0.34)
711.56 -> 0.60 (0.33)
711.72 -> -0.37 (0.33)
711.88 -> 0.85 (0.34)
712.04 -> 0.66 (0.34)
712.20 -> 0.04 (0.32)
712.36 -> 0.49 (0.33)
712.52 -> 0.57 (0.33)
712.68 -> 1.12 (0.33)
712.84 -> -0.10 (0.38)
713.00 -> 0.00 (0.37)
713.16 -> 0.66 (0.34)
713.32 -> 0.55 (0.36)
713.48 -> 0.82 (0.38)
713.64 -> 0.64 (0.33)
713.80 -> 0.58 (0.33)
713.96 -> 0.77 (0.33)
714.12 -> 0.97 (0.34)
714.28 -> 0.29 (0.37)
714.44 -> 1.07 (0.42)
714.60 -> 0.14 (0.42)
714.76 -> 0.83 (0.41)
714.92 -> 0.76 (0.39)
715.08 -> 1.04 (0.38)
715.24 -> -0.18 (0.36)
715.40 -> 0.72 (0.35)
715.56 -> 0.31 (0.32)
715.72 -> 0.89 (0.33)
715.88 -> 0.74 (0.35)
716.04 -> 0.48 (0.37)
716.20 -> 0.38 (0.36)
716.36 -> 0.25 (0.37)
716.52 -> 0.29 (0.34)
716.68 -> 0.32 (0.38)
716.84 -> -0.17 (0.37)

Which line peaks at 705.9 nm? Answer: Hbeta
